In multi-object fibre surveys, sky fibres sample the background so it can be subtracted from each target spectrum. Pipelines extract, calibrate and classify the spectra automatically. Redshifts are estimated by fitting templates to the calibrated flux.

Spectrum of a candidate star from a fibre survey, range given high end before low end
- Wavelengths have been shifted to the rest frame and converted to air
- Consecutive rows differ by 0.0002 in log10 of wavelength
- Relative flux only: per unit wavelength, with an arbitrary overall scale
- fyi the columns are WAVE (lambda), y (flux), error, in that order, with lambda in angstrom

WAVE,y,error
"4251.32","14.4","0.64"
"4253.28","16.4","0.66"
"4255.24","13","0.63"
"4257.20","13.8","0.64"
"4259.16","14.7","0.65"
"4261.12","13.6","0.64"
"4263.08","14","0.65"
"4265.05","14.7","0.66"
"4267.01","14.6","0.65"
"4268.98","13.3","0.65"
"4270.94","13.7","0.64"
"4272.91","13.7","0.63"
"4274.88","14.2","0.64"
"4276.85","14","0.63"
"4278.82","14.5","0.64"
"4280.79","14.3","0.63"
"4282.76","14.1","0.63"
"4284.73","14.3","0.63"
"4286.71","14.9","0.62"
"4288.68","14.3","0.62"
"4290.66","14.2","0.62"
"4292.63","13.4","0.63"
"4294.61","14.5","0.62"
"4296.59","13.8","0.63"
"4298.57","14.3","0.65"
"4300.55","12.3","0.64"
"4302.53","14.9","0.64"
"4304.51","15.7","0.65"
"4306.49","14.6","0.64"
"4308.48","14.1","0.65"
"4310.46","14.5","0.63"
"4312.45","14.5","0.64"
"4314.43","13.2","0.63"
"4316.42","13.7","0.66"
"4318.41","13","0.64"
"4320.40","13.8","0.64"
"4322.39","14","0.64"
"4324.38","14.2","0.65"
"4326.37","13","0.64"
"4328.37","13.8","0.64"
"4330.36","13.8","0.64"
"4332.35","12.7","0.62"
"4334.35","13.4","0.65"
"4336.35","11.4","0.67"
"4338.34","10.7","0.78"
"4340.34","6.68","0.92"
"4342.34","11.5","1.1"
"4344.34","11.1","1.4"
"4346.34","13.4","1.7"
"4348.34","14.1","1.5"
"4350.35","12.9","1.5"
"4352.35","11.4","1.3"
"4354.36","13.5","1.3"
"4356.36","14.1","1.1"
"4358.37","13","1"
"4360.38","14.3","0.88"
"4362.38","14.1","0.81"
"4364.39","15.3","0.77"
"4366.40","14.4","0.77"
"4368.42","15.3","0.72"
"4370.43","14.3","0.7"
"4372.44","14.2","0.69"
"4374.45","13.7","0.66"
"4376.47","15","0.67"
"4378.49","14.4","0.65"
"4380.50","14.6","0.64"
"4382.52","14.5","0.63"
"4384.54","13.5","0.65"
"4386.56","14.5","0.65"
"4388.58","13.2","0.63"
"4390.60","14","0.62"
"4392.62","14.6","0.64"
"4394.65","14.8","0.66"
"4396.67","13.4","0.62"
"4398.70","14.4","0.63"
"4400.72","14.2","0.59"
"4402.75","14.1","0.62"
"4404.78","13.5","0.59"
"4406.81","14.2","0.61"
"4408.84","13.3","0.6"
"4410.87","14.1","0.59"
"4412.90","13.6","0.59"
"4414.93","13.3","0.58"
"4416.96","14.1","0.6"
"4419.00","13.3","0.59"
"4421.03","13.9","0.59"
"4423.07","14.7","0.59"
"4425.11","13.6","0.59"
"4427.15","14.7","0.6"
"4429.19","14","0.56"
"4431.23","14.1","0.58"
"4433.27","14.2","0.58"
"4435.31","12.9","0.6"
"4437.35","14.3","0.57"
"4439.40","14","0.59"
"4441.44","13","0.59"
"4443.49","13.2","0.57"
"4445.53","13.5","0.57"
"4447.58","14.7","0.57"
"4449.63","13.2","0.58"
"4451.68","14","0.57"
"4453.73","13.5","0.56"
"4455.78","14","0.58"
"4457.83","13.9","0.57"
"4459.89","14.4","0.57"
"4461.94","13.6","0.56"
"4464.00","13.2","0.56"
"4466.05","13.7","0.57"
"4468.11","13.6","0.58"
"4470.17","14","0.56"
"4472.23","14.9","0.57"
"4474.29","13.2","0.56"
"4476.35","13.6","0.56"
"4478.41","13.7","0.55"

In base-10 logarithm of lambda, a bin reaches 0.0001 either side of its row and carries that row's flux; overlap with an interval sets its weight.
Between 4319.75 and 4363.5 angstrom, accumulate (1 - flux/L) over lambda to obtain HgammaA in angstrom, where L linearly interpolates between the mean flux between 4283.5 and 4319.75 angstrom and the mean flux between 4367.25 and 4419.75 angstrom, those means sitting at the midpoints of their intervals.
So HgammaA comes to 4.1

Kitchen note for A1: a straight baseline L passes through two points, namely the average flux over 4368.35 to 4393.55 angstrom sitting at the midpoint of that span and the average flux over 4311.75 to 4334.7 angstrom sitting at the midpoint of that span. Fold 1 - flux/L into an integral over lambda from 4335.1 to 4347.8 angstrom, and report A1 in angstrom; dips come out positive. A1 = 2.6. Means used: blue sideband 13.6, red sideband 14.3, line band 11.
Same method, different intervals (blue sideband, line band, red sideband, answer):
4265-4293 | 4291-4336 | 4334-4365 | -1.7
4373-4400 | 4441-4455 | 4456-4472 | 0.3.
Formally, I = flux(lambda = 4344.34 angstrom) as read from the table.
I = 11.1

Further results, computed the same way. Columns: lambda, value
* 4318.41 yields 13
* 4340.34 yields 6.68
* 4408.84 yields 13.3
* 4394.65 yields 14.8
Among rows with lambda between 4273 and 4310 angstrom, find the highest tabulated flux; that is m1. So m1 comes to 15.7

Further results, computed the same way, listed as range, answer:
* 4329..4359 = 14.1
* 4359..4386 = 15.3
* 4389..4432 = 14.8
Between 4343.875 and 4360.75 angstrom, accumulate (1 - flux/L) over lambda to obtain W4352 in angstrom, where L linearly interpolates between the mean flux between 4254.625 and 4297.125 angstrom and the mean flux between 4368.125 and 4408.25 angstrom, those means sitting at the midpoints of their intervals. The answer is 1.3 angstrom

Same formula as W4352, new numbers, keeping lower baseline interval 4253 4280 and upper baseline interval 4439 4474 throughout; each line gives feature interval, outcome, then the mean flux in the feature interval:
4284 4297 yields -0.1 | 14.2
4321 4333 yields 0.3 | 13.6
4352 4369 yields -0.1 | 14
